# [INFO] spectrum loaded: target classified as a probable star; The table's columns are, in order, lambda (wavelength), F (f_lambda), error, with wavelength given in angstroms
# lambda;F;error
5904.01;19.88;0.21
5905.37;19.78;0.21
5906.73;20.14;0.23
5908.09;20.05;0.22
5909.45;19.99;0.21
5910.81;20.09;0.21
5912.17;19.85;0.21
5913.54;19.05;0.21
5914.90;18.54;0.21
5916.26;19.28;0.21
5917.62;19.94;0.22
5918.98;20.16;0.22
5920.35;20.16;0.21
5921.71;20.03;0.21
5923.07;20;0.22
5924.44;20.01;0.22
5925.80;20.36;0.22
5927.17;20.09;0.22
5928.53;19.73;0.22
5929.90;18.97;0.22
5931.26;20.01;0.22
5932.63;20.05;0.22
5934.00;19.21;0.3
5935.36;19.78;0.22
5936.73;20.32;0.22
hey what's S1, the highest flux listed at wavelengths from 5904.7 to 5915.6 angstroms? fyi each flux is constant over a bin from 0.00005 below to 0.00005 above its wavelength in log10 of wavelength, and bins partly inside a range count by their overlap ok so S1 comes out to 20.14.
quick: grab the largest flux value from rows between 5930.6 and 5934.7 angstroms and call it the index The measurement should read 20.05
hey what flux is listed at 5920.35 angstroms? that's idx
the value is 20.16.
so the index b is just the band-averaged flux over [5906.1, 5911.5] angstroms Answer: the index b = 20.1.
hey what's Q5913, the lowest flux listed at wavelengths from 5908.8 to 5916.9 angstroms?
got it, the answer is 18.54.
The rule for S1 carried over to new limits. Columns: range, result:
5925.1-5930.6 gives 20.36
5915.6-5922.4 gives 20.16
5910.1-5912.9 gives 20.09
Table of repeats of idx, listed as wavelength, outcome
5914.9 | 18.54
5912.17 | 19.85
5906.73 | 20.14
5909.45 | 19.99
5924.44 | 20.01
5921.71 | 20.03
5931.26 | 20.01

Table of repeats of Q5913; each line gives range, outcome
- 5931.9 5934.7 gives 19.21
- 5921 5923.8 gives 20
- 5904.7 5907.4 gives 19.78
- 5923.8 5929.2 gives 19.73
